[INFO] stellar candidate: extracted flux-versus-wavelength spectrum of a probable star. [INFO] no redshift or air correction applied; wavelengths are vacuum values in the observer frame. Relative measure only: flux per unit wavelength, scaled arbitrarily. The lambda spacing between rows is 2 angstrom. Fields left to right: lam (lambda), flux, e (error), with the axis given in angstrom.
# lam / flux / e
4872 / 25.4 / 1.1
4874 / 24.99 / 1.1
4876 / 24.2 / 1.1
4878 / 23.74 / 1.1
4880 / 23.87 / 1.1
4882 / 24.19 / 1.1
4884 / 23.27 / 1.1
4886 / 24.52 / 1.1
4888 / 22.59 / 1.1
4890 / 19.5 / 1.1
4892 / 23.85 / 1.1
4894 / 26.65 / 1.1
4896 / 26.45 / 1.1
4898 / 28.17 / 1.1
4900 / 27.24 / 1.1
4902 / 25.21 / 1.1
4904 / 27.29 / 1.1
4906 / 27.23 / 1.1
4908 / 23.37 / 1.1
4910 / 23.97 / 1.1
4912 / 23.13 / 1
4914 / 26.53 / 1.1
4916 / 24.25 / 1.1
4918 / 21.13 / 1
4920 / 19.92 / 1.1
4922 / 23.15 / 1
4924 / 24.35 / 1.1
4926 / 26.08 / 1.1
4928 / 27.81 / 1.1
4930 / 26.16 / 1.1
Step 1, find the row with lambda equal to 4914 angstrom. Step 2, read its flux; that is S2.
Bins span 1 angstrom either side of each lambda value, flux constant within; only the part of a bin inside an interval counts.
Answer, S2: 26.53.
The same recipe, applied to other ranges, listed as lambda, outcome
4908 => 23.37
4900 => 27.24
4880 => 23.87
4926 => 26.08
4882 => 24.19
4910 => 23.97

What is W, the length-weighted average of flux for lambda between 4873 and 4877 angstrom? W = 24.6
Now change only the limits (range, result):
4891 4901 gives 26.5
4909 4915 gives 24.5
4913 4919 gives 24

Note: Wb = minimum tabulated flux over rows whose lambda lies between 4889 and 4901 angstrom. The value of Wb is 19.5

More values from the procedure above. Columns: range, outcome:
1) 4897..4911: 23.37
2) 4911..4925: 19.92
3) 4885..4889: 22.59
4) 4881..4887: 23.27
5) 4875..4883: 23.74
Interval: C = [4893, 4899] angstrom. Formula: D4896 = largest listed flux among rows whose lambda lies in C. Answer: 28.17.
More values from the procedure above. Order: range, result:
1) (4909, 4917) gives 26.53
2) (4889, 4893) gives 23.85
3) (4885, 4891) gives 24.52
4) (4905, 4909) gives 27.23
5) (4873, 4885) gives 24.99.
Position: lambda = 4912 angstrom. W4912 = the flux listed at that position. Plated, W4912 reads 23.13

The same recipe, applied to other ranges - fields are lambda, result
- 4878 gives 23.74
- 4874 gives 24.99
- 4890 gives 19.5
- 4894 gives 26.65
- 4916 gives 24.25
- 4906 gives 27.23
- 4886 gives 24.52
